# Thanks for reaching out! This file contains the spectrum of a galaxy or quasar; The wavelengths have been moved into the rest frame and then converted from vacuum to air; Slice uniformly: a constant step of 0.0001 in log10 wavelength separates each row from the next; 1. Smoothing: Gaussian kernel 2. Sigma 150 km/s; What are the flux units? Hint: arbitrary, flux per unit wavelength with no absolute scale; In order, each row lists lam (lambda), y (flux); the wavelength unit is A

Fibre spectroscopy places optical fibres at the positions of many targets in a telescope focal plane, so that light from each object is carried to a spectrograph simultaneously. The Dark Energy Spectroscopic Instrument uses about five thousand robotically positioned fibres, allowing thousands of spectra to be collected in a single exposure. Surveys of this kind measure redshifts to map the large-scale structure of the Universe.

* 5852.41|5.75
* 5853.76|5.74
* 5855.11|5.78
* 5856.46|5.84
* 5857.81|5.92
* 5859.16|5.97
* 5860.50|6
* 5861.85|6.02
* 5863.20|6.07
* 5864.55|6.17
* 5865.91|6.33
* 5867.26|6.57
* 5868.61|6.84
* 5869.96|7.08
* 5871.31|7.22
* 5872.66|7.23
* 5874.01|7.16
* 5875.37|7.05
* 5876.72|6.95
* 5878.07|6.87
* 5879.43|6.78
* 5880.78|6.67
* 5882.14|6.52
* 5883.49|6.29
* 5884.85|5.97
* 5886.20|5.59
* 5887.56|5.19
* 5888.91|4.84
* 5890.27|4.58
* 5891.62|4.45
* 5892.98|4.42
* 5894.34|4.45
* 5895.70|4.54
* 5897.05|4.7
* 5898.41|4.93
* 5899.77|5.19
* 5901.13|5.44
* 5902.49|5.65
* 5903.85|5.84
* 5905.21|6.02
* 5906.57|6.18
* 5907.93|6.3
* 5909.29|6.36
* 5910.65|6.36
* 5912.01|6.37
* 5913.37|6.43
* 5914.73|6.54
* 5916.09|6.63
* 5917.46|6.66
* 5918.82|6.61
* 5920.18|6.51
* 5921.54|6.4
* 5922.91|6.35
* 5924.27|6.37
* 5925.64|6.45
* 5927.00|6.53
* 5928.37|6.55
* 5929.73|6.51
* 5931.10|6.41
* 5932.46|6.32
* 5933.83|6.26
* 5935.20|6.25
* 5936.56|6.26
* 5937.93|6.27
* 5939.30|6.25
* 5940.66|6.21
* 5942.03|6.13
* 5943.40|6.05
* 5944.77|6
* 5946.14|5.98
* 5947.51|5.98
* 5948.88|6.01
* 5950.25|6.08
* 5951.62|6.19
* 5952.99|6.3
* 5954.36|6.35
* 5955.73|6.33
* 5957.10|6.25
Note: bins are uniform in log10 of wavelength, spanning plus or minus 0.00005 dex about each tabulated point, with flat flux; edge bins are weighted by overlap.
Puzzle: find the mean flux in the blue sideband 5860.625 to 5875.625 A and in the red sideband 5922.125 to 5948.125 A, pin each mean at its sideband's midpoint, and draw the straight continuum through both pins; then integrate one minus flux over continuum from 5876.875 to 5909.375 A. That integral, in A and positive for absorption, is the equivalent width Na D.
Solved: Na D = 4.7 A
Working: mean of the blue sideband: 6.67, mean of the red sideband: 6.27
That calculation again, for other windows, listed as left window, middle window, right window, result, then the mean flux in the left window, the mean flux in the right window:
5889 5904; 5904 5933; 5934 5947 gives -4.7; 4.89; 6.16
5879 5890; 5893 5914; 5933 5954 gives 1.3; 5.91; 6.15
